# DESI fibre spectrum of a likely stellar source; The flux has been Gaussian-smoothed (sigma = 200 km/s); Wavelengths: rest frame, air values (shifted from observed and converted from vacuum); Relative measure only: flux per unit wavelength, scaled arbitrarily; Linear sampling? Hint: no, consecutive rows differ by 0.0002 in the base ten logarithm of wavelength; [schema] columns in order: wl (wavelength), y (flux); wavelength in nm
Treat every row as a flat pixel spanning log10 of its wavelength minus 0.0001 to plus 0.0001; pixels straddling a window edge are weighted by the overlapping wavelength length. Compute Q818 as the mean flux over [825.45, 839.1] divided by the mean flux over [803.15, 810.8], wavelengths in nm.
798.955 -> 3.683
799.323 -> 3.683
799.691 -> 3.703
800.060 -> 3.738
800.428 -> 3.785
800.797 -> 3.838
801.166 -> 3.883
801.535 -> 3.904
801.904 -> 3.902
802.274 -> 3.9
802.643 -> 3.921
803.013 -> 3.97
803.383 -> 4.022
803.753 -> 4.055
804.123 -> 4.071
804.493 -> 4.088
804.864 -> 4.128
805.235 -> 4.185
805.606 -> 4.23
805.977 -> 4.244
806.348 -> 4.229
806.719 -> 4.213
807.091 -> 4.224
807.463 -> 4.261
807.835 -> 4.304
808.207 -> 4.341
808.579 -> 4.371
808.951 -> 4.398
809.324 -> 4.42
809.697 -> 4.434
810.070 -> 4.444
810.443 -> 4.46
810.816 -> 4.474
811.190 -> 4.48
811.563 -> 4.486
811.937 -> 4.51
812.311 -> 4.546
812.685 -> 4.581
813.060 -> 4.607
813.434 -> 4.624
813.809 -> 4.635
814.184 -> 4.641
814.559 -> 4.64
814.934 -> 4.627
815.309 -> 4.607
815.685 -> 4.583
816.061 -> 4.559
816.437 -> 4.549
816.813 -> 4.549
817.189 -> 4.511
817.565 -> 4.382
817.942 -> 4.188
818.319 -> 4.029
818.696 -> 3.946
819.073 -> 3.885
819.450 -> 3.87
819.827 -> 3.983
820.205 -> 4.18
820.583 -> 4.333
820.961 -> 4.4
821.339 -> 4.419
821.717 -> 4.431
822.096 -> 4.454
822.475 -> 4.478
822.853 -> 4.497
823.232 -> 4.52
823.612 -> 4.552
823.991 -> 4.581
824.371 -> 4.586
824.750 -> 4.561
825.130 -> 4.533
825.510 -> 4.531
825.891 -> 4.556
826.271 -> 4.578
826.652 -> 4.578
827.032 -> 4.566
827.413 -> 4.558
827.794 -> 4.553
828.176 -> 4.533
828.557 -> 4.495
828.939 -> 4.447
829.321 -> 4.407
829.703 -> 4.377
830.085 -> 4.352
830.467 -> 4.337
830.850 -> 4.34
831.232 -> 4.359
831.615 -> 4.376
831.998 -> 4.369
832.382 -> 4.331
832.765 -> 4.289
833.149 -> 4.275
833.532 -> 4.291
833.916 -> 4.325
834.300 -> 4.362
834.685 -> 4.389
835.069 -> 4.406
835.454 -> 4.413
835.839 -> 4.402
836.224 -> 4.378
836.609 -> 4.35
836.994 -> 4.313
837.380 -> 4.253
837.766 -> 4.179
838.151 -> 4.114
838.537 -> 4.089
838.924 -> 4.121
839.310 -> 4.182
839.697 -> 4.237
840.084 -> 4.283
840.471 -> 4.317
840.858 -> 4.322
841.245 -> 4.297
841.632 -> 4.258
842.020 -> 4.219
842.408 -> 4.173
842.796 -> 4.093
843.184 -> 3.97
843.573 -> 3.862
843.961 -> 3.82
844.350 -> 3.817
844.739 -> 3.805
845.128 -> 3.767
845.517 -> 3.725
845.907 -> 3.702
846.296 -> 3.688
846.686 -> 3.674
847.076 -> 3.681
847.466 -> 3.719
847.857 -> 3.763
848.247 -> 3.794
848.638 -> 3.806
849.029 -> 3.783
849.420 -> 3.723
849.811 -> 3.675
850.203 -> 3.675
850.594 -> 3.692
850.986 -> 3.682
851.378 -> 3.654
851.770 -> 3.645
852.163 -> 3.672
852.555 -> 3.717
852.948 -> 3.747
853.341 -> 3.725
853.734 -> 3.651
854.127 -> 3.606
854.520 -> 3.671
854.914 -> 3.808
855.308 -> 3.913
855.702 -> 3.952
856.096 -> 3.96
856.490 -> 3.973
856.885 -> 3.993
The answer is 1.0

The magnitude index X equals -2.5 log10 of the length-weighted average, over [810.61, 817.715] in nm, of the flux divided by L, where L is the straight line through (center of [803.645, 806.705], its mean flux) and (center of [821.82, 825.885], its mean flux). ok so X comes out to -0.05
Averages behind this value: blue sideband 4.16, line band 4.56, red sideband 4.53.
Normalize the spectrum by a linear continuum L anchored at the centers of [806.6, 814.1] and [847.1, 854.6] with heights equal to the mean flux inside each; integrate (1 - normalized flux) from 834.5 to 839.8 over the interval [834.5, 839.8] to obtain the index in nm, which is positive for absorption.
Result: -0.43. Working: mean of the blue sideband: 4.45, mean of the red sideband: 3.71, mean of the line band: 4.27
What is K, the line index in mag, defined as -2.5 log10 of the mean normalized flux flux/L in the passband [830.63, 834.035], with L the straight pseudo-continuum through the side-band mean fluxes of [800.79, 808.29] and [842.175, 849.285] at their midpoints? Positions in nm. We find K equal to -0.11 mag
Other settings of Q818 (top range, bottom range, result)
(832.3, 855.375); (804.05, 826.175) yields 0.91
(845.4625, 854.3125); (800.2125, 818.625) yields 0.86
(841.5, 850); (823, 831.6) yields 0.85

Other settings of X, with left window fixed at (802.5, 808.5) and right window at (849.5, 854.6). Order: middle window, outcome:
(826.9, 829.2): -0.152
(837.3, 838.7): -0.090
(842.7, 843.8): -0.053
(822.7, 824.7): -0.147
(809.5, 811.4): -0.089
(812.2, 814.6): -0.133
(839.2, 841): -0.126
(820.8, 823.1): -0.118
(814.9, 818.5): -0.104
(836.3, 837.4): -0.129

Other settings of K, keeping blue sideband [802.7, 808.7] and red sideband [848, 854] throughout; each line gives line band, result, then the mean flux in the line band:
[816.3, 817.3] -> -0.12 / 4.54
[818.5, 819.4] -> 0.04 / 3.91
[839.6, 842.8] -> -0.12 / 4.25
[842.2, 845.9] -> -0.03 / 3.88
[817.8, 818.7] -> -0.01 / 4.07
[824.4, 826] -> -0.15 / 4.55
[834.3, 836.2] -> -0.14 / 4.39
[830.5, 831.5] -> -0.11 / 4.35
